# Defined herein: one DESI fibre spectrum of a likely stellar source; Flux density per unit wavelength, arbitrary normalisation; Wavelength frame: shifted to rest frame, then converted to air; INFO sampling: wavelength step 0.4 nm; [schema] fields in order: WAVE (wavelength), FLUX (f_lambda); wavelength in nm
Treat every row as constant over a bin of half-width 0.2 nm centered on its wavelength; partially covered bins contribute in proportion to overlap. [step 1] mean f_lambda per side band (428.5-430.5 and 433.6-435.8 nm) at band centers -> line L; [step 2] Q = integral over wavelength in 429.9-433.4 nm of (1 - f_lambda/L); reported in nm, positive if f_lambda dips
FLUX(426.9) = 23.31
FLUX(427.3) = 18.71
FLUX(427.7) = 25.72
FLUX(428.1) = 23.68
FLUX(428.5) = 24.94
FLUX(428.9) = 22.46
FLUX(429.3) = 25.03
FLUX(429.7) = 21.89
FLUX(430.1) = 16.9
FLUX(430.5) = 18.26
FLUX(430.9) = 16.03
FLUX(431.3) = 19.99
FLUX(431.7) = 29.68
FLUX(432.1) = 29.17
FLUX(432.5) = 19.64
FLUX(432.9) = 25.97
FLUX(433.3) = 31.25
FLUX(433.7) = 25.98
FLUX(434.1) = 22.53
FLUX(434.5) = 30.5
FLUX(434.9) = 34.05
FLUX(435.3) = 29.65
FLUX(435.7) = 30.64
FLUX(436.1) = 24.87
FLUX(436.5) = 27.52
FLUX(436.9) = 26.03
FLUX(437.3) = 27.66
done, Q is 0.289 nm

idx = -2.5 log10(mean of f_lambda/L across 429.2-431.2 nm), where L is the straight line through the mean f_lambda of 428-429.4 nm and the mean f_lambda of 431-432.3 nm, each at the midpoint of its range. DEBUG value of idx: 0.26 mag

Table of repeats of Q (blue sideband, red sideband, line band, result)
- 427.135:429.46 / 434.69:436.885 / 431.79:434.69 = 0.065 nm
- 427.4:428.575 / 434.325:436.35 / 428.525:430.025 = 0.142 nm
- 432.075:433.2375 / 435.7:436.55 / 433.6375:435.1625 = -0.145 nm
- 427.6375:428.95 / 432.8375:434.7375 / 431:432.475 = 0.084 nm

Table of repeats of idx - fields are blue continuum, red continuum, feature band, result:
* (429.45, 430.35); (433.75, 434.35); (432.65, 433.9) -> -0.180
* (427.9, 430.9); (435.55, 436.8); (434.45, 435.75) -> -0.184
